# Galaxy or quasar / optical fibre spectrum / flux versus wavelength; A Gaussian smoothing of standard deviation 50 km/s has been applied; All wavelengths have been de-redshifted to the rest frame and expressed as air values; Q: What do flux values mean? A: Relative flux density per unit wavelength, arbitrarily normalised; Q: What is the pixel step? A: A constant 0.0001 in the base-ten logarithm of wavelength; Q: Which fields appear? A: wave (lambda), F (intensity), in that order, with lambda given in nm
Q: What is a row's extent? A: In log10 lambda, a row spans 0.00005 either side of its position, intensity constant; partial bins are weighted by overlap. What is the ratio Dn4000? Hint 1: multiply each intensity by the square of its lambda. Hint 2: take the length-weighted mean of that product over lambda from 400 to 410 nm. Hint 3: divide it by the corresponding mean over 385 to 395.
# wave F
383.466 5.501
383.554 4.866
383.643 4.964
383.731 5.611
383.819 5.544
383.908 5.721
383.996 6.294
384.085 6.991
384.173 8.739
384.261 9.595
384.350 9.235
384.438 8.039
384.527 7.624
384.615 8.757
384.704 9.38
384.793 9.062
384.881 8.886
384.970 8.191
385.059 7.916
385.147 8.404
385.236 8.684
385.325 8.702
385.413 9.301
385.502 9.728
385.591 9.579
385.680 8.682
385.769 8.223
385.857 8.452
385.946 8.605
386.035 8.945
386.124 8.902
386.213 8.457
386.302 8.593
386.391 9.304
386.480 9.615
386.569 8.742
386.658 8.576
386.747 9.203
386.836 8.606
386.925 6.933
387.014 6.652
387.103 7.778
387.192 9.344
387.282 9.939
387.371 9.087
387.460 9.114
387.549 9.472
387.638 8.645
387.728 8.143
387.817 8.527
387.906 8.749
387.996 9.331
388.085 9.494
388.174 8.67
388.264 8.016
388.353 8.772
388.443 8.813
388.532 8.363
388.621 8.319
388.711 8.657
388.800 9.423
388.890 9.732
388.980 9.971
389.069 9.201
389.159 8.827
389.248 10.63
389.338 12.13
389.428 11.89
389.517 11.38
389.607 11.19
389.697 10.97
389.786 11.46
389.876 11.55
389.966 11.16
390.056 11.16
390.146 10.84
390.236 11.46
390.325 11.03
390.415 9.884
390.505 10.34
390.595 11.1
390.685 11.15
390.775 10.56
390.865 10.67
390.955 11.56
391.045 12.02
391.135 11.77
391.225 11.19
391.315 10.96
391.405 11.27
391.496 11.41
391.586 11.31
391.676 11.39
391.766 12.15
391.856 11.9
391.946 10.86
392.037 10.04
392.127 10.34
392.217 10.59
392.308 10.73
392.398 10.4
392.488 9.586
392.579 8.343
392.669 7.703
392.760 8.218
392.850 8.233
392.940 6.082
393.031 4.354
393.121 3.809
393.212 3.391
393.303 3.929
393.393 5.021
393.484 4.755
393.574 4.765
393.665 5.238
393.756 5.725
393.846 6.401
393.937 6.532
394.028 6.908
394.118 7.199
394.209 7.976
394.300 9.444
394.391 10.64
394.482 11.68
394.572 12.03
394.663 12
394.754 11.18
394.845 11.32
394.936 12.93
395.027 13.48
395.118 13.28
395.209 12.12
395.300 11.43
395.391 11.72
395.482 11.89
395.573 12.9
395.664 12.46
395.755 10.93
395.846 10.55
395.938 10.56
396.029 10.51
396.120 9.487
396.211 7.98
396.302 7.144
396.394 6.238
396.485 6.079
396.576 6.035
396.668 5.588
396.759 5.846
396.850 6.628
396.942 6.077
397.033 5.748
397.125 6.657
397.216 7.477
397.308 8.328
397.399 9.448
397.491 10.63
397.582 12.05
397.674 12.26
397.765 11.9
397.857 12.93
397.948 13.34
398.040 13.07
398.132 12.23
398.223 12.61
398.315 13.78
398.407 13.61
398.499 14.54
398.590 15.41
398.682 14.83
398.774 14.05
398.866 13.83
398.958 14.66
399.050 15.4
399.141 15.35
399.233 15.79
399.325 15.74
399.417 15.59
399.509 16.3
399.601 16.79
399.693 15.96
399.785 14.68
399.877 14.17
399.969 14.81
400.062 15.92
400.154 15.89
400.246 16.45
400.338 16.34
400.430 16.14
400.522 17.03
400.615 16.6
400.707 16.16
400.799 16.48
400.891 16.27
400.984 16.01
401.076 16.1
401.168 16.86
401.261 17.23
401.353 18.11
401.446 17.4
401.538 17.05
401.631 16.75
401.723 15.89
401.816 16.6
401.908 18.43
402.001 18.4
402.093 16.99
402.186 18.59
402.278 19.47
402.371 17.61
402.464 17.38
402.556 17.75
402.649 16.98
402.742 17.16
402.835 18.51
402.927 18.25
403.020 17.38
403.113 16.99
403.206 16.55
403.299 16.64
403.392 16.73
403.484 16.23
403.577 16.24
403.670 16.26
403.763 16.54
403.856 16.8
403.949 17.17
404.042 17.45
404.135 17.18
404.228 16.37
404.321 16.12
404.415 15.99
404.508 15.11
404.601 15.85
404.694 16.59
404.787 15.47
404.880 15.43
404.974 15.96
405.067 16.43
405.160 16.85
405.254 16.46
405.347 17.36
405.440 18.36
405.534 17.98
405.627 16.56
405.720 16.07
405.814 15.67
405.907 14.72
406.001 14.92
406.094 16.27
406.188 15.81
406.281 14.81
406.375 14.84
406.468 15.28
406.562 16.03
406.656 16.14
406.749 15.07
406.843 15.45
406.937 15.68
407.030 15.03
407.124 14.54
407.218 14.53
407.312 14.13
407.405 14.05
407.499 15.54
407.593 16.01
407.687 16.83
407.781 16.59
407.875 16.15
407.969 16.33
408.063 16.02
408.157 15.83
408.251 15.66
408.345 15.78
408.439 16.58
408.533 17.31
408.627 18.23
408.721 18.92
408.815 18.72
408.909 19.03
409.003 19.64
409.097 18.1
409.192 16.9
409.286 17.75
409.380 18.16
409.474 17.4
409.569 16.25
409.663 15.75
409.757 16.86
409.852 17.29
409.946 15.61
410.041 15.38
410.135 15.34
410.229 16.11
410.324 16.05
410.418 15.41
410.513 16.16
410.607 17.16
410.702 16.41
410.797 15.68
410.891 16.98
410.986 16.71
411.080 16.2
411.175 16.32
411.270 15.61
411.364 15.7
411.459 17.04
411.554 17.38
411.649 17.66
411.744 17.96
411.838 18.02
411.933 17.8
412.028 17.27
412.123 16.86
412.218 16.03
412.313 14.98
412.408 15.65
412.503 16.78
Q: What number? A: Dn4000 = 1.9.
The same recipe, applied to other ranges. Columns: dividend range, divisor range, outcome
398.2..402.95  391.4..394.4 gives 2.10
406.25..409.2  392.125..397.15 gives 2.03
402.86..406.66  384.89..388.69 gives 2.06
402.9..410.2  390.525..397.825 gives 1.88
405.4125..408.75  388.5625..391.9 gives 1.60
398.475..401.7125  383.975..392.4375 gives 1.75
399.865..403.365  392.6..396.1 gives 1.97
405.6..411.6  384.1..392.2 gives 1.86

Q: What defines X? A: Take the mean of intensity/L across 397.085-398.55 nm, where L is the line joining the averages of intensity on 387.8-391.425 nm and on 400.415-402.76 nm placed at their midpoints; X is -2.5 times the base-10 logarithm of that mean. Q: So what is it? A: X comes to 0.28 mag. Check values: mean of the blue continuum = 10.3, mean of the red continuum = 17.1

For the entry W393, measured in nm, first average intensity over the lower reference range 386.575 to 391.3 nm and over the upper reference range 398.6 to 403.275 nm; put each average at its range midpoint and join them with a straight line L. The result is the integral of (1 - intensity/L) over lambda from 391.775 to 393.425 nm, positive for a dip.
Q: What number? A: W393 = 0.52 nm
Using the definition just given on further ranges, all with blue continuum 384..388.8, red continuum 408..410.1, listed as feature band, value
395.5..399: 0.63 nm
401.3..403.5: -0.42 nm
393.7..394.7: 0.25 nm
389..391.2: -0.20 nm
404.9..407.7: 0.06 nm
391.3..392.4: -0.04 nm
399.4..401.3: -0.30 nm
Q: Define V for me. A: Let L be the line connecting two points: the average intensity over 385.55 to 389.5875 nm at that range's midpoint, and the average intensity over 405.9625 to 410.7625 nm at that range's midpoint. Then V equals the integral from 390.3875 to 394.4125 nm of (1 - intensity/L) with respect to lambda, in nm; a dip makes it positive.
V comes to 0.68 nm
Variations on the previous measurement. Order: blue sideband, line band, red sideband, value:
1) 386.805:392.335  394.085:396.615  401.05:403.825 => 0.542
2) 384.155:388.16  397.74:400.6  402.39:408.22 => -0.209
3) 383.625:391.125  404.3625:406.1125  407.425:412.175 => -0.111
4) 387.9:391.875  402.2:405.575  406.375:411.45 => -0.481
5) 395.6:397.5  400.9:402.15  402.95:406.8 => -0.392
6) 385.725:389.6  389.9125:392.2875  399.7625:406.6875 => -0.084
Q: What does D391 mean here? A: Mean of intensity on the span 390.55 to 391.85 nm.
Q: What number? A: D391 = 11.3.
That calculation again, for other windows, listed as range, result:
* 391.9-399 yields 9.63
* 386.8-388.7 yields 8.61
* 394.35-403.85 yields 13.8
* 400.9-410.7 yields 16.6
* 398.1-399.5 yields 14.6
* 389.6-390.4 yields 11.2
